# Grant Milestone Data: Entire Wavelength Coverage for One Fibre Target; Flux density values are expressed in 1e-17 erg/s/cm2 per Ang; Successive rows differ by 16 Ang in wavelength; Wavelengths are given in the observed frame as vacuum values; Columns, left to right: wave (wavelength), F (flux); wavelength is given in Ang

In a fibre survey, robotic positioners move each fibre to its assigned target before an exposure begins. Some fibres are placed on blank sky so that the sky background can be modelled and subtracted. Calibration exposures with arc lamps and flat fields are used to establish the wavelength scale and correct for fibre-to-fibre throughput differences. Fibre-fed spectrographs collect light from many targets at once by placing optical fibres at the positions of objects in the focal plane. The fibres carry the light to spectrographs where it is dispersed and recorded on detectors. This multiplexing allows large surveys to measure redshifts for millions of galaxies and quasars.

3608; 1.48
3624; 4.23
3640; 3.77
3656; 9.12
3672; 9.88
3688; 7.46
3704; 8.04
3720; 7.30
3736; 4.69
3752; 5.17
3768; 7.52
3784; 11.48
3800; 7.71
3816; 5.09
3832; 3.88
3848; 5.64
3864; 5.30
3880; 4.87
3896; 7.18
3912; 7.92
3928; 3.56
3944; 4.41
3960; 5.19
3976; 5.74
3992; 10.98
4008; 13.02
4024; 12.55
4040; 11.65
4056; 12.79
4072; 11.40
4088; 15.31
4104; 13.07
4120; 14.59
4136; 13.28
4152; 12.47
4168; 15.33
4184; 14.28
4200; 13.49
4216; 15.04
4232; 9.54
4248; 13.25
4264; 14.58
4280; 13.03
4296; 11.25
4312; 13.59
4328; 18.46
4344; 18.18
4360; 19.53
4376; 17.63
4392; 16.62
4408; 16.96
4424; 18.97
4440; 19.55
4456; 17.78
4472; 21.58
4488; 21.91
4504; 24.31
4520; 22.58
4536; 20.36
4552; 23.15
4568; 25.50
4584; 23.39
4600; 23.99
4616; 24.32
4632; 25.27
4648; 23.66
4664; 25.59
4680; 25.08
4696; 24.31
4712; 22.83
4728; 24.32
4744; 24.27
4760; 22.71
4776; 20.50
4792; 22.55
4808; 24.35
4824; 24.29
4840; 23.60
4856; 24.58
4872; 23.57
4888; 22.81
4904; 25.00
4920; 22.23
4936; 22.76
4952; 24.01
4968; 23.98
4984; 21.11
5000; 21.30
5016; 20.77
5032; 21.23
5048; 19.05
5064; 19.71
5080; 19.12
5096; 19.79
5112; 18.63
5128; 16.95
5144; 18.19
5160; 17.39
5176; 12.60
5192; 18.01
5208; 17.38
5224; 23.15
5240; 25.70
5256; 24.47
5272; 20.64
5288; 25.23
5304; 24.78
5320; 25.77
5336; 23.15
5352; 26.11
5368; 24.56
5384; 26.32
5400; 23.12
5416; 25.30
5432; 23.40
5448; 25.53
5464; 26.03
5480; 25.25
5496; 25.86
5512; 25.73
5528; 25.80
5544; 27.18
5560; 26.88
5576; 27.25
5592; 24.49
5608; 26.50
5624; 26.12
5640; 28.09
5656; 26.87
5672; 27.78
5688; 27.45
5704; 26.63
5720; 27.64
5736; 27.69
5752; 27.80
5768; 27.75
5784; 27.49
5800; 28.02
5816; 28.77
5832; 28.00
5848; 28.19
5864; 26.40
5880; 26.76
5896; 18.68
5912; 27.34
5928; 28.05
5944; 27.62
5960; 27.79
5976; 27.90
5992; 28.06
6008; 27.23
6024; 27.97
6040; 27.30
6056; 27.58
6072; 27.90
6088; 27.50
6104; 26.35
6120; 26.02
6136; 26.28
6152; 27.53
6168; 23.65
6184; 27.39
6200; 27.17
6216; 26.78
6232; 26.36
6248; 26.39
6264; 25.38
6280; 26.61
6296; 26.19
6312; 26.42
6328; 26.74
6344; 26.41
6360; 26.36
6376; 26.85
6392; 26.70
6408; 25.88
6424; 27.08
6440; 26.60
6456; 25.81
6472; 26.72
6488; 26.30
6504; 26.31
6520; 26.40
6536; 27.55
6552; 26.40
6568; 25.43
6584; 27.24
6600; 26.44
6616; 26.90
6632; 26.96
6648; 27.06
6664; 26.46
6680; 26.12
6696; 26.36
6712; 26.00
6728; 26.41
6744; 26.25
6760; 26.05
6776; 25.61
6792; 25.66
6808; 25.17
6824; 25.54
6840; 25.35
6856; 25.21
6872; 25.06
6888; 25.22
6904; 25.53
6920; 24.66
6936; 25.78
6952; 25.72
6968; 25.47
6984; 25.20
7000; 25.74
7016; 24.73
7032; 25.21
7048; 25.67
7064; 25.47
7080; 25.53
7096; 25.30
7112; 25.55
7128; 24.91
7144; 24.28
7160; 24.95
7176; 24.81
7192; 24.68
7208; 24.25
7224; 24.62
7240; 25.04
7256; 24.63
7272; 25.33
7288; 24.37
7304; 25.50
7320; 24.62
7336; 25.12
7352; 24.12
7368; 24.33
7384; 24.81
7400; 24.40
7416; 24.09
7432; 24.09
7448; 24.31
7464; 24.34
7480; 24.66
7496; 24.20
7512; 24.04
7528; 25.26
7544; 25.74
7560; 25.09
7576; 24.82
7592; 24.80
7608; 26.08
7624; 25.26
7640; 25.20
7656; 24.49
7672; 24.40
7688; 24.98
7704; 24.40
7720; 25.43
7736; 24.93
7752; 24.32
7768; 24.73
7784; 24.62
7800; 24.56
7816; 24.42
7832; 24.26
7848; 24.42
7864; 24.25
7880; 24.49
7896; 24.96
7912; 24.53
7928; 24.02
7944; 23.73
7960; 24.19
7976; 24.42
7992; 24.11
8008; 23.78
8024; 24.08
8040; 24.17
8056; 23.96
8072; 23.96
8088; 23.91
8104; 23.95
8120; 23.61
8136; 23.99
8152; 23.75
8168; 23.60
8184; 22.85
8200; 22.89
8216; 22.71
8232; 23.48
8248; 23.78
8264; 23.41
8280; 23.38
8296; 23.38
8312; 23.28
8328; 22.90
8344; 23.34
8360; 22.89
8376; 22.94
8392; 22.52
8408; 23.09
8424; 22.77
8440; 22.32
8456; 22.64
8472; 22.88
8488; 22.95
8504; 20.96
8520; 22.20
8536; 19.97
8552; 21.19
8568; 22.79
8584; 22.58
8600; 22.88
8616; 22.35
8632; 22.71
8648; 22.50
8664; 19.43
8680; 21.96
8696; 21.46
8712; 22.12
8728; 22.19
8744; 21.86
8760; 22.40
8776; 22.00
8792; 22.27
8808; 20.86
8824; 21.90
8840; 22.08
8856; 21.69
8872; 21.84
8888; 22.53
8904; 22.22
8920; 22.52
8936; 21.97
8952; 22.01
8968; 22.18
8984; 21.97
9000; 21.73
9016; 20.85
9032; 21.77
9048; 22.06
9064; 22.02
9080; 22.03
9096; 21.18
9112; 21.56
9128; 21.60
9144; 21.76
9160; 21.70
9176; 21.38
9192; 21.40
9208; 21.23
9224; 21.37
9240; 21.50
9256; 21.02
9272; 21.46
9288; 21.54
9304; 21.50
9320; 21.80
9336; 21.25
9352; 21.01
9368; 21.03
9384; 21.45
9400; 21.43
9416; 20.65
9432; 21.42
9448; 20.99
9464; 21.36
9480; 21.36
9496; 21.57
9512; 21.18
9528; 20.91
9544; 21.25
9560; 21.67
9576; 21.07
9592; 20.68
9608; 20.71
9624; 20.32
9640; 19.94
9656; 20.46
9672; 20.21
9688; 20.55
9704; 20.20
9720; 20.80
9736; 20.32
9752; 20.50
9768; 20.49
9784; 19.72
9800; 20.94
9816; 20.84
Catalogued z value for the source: 0.00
